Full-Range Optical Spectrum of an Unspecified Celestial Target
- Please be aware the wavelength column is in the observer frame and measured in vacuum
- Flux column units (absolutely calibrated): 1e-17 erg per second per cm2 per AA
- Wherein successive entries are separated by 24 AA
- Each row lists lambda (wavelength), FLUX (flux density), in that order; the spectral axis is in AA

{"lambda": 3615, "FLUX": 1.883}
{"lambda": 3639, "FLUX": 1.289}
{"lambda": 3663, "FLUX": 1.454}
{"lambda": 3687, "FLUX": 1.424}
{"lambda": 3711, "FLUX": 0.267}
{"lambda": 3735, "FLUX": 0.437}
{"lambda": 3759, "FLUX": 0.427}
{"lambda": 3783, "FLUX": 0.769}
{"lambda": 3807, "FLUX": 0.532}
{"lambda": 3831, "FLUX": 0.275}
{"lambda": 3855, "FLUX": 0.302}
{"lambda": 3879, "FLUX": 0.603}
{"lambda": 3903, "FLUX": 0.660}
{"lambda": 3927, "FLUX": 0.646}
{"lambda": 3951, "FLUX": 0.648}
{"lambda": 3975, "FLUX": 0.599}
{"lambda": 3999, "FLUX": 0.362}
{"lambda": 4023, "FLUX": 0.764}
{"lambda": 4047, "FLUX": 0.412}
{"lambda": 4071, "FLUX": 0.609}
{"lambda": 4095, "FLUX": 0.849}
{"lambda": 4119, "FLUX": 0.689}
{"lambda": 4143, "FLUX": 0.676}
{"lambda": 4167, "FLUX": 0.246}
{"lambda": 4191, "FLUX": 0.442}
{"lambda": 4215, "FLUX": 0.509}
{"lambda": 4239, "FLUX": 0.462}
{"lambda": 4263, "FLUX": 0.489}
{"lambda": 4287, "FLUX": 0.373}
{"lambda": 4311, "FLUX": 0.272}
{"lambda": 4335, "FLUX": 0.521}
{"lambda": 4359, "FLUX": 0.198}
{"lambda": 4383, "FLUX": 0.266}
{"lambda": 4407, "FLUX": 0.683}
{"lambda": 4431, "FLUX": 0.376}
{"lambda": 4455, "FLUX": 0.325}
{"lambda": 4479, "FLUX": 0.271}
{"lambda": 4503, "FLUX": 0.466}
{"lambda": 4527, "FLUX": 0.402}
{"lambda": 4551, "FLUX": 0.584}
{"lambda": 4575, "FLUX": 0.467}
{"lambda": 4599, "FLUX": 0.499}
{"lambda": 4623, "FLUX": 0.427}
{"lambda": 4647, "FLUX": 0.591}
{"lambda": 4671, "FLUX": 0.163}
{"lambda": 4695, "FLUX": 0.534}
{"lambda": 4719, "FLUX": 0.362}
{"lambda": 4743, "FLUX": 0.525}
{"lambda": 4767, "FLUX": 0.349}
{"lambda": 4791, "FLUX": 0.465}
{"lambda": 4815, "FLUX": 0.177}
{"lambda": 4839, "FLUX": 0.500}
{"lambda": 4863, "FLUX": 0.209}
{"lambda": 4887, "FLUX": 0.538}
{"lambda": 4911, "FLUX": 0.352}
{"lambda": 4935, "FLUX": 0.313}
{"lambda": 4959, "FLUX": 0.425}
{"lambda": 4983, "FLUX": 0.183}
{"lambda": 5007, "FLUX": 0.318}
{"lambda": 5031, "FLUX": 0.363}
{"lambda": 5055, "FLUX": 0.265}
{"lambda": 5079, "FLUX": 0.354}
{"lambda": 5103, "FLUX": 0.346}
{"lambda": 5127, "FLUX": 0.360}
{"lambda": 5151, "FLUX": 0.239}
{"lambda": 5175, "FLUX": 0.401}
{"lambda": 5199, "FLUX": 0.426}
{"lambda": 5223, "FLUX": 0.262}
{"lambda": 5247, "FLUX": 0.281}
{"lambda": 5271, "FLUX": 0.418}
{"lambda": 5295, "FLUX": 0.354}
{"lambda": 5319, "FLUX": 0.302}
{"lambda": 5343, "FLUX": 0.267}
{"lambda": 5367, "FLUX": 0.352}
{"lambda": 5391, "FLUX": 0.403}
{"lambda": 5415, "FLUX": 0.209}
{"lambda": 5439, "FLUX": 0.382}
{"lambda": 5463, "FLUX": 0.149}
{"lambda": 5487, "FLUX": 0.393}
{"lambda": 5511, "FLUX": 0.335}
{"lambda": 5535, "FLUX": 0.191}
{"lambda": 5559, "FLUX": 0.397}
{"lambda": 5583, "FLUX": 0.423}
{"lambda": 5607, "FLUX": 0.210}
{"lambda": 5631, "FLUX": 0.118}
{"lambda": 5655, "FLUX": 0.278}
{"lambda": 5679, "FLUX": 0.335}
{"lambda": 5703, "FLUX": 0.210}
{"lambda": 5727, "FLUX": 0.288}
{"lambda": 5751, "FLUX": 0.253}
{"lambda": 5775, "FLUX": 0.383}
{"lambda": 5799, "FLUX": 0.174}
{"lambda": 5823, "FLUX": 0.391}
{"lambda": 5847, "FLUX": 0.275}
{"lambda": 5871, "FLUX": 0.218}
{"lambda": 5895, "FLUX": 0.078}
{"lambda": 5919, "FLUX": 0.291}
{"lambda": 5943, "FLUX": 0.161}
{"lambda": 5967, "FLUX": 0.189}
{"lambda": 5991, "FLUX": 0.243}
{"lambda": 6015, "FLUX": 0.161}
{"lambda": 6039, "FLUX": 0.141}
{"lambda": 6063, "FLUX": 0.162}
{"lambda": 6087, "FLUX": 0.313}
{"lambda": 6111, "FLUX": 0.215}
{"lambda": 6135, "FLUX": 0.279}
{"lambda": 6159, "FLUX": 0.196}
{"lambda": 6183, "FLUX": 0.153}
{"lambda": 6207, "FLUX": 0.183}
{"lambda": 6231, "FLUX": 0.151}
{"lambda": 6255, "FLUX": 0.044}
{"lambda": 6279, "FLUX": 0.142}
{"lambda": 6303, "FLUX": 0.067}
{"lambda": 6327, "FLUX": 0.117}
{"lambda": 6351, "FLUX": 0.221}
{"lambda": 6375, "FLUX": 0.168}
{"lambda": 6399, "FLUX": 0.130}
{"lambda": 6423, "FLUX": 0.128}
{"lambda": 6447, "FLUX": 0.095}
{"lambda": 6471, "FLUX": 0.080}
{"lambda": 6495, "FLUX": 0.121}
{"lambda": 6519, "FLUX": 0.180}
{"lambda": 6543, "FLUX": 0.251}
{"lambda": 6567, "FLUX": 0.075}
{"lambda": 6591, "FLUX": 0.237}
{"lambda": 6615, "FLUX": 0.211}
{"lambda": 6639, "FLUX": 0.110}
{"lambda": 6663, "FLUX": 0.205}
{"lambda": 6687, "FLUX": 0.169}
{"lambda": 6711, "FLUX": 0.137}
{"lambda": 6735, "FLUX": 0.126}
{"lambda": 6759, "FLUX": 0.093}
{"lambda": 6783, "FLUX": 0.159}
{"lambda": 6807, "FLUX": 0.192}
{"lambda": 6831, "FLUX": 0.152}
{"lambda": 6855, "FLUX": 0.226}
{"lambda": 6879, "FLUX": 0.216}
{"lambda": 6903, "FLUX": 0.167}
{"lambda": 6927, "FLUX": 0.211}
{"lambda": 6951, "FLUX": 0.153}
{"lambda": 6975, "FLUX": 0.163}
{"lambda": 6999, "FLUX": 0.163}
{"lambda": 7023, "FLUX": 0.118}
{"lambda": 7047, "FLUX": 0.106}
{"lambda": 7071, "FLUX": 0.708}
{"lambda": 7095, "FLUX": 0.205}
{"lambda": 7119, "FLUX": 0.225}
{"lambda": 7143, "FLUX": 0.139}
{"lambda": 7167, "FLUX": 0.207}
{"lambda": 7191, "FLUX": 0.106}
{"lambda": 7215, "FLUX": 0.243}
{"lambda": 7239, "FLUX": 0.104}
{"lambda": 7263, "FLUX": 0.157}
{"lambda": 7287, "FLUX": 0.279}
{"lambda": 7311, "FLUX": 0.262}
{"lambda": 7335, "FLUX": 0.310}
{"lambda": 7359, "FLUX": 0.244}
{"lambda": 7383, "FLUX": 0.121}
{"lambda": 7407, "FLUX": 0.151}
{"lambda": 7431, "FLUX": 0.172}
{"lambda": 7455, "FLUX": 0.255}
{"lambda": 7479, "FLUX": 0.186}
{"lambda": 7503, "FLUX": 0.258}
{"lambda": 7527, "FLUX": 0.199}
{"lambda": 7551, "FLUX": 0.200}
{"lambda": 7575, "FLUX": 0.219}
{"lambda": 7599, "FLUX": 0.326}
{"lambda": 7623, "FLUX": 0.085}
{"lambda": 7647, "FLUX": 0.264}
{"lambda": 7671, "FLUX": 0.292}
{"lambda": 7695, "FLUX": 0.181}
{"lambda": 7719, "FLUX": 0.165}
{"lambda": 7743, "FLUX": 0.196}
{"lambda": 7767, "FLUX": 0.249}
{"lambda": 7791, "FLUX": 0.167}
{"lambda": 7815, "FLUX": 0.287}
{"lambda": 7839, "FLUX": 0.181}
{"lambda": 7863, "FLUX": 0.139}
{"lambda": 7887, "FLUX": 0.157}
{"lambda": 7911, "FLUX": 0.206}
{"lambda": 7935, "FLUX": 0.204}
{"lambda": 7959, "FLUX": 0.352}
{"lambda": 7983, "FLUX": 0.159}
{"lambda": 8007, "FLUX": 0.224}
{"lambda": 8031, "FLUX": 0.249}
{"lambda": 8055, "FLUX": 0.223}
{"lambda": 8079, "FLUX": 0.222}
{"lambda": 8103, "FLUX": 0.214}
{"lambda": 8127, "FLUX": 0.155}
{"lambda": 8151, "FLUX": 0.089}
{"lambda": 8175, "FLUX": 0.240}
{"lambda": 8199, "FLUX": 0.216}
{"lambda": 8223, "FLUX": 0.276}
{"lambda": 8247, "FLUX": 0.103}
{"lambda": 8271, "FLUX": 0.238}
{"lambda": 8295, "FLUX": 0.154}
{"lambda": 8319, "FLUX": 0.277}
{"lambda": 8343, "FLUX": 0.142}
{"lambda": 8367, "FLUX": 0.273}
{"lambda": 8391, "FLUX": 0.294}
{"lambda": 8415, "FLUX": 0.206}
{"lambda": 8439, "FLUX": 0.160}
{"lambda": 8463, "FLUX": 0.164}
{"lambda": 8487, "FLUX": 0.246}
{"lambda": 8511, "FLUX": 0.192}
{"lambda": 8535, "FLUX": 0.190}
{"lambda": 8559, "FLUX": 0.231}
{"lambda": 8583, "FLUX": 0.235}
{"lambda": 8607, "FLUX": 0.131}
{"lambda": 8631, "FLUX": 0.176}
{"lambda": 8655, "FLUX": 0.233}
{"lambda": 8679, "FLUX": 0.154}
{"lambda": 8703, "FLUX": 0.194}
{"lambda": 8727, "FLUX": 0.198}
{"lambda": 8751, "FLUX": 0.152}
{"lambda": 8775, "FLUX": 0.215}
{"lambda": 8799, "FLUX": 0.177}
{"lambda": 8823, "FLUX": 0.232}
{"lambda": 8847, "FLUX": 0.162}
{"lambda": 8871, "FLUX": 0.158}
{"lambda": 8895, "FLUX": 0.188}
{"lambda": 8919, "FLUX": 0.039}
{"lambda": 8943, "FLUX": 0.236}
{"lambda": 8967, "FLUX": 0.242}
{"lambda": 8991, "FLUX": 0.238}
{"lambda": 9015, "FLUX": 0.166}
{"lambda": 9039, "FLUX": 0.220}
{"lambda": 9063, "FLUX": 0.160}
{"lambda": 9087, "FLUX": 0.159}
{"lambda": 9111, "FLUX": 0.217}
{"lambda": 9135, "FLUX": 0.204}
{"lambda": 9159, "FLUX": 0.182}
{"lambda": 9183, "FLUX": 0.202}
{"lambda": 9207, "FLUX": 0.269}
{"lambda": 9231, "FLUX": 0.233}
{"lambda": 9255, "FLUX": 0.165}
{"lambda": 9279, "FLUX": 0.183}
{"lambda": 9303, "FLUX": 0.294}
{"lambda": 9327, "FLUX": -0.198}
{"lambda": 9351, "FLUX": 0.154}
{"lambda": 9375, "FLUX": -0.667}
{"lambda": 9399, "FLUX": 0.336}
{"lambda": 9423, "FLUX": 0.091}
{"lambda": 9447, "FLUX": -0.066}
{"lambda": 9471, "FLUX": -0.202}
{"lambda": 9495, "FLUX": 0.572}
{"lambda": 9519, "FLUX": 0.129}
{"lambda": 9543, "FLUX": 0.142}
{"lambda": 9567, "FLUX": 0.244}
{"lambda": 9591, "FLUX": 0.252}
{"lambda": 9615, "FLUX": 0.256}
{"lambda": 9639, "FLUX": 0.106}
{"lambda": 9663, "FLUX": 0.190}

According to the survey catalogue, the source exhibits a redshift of 0.90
